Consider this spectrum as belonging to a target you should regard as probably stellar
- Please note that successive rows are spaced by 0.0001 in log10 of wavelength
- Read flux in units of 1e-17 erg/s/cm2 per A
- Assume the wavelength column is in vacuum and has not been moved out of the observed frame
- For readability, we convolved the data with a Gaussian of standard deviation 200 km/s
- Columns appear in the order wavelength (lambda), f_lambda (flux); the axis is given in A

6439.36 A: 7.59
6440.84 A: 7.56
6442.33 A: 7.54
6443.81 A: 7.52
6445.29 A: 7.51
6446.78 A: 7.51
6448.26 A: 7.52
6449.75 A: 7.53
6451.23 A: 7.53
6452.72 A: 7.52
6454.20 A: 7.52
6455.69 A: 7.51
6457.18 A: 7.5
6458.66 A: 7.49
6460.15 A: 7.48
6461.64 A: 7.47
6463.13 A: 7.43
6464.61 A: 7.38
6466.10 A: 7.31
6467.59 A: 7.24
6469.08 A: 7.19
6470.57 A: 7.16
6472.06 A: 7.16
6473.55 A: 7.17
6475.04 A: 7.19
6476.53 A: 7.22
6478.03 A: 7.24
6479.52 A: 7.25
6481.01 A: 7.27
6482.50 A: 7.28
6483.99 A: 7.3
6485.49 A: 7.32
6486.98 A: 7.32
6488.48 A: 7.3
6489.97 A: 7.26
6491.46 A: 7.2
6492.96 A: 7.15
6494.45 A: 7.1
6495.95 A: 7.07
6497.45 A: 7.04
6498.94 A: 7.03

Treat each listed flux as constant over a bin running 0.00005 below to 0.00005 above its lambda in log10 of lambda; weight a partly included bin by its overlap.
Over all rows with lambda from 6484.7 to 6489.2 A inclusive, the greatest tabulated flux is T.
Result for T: 7.32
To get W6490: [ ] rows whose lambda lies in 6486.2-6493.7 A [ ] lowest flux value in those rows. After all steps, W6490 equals 7.15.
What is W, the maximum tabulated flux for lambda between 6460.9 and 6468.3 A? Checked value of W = 7.47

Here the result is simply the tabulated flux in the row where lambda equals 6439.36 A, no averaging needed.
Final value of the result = 7.59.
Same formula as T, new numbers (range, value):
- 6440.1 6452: 7.56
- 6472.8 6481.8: 7.27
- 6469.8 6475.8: 7.19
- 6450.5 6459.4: 7.53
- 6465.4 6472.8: 7.31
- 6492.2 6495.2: 7.15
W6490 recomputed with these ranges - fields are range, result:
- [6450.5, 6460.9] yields 7.48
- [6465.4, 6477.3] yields 7.16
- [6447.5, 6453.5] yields 7.52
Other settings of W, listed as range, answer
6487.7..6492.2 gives 7.3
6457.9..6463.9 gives 7.49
